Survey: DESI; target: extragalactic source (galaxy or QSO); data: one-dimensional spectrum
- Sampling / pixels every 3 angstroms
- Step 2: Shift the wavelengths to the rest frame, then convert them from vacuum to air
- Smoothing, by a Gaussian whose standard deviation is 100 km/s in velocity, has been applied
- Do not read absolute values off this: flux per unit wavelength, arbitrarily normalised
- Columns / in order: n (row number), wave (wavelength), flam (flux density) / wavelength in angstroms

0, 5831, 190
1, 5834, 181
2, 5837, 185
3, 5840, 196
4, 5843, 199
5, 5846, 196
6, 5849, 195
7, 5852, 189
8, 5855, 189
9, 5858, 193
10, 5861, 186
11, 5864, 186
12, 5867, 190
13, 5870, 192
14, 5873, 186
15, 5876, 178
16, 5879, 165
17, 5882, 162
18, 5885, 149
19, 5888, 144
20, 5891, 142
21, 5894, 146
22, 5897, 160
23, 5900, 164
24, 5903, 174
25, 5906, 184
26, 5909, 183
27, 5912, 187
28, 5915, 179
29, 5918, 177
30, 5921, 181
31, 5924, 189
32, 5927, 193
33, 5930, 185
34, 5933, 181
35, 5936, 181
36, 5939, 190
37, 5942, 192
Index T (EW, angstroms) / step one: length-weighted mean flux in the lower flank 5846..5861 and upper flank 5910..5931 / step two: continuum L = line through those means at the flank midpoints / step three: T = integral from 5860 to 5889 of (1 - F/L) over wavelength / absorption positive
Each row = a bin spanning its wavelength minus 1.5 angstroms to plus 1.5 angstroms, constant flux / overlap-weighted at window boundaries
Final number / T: 2.3 angstroms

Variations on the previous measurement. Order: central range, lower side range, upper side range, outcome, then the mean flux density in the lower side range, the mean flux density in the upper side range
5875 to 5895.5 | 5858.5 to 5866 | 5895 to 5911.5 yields 2.8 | 187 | 173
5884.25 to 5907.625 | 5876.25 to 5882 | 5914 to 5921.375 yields 1.9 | 167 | 179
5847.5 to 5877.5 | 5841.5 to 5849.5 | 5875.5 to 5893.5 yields -1.7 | 197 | 155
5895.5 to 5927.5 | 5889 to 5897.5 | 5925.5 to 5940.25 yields -2.6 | 148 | 186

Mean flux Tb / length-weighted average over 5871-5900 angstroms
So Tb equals 160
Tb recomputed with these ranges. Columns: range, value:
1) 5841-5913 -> 177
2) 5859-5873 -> 188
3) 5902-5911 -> 181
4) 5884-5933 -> 172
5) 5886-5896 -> 145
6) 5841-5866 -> 192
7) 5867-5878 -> 185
